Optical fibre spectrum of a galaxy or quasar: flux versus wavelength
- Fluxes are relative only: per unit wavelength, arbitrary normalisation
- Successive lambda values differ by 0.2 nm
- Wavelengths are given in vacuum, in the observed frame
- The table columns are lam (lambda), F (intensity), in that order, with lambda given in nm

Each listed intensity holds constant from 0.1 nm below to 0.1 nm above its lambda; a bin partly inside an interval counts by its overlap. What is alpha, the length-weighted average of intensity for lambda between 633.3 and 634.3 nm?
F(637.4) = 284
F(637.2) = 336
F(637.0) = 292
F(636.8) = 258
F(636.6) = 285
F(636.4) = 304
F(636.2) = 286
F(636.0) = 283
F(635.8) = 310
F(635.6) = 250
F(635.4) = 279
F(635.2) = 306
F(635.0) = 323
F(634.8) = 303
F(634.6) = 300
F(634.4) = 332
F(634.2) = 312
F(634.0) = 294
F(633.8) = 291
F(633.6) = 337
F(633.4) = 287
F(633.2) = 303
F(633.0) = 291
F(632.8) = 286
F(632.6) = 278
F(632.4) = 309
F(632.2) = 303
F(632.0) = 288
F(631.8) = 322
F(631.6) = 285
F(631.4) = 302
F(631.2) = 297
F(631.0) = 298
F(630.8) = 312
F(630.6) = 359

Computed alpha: 304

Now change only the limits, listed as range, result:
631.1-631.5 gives 300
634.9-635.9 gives 294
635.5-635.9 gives 280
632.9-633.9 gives 302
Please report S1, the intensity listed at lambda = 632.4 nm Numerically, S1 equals 309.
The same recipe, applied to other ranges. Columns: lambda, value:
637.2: 336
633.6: 337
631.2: 297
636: 283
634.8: 303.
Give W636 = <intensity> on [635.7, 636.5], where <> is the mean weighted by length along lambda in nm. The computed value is 296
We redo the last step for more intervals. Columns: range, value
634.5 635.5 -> 302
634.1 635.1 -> 314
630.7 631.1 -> 305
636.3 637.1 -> 285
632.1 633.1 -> 293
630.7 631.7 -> 299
